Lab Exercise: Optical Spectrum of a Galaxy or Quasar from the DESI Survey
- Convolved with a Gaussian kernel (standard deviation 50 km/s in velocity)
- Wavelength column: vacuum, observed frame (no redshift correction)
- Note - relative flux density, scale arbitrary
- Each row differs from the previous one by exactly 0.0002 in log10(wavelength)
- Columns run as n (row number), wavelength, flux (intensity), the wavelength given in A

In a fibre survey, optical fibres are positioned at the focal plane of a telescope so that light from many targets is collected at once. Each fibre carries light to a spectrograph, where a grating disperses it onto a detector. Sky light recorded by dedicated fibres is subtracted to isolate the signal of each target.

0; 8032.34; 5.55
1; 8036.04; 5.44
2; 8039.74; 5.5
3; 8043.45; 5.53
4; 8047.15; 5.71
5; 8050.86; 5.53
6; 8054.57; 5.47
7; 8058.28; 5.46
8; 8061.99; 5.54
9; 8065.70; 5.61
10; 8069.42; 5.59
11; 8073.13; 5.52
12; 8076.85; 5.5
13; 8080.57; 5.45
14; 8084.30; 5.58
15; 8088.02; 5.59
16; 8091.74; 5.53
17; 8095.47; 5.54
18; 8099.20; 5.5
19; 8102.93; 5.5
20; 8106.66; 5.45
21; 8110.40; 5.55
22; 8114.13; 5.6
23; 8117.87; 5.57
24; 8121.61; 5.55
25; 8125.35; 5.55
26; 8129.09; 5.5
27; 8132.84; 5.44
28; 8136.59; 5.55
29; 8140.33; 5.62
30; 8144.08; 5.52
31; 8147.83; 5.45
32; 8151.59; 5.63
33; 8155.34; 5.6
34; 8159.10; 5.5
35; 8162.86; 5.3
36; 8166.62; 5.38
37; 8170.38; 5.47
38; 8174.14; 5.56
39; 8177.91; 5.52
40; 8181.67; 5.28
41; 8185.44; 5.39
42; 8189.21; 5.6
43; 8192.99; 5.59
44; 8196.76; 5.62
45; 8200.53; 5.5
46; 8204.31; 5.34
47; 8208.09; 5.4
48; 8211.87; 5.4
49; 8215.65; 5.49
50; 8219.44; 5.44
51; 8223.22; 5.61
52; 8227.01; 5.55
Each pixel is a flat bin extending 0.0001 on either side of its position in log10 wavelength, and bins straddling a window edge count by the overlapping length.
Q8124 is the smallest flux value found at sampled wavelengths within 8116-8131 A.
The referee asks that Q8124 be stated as 5.5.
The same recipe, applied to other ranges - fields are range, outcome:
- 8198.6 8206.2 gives 5.34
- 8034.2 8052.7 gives 5.44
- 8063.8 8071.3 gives 5.59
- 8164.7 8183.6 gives 5.28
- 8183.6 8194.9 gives 5.39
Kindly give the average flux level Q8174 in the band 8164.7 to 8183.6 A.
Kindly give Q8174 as 5.44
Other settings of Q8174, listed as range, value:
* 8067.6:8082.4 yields 5.52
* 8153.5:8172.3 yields 5.45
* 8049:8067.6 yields 5.52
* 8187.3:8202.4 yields 5.58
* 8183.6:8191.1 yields 5.49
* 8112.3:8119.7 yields 5.58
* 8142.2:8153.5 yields 5.53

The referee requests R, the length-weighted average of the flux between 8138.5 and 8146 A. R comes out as 5.57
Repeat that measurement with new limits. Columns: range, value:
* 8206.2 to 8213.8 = 5.4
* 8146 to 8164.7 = 5.49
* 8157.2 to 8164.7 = 5.4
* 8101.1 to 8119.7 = 5.53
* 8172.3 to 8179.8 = 5.54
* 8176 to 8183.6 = 5.4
